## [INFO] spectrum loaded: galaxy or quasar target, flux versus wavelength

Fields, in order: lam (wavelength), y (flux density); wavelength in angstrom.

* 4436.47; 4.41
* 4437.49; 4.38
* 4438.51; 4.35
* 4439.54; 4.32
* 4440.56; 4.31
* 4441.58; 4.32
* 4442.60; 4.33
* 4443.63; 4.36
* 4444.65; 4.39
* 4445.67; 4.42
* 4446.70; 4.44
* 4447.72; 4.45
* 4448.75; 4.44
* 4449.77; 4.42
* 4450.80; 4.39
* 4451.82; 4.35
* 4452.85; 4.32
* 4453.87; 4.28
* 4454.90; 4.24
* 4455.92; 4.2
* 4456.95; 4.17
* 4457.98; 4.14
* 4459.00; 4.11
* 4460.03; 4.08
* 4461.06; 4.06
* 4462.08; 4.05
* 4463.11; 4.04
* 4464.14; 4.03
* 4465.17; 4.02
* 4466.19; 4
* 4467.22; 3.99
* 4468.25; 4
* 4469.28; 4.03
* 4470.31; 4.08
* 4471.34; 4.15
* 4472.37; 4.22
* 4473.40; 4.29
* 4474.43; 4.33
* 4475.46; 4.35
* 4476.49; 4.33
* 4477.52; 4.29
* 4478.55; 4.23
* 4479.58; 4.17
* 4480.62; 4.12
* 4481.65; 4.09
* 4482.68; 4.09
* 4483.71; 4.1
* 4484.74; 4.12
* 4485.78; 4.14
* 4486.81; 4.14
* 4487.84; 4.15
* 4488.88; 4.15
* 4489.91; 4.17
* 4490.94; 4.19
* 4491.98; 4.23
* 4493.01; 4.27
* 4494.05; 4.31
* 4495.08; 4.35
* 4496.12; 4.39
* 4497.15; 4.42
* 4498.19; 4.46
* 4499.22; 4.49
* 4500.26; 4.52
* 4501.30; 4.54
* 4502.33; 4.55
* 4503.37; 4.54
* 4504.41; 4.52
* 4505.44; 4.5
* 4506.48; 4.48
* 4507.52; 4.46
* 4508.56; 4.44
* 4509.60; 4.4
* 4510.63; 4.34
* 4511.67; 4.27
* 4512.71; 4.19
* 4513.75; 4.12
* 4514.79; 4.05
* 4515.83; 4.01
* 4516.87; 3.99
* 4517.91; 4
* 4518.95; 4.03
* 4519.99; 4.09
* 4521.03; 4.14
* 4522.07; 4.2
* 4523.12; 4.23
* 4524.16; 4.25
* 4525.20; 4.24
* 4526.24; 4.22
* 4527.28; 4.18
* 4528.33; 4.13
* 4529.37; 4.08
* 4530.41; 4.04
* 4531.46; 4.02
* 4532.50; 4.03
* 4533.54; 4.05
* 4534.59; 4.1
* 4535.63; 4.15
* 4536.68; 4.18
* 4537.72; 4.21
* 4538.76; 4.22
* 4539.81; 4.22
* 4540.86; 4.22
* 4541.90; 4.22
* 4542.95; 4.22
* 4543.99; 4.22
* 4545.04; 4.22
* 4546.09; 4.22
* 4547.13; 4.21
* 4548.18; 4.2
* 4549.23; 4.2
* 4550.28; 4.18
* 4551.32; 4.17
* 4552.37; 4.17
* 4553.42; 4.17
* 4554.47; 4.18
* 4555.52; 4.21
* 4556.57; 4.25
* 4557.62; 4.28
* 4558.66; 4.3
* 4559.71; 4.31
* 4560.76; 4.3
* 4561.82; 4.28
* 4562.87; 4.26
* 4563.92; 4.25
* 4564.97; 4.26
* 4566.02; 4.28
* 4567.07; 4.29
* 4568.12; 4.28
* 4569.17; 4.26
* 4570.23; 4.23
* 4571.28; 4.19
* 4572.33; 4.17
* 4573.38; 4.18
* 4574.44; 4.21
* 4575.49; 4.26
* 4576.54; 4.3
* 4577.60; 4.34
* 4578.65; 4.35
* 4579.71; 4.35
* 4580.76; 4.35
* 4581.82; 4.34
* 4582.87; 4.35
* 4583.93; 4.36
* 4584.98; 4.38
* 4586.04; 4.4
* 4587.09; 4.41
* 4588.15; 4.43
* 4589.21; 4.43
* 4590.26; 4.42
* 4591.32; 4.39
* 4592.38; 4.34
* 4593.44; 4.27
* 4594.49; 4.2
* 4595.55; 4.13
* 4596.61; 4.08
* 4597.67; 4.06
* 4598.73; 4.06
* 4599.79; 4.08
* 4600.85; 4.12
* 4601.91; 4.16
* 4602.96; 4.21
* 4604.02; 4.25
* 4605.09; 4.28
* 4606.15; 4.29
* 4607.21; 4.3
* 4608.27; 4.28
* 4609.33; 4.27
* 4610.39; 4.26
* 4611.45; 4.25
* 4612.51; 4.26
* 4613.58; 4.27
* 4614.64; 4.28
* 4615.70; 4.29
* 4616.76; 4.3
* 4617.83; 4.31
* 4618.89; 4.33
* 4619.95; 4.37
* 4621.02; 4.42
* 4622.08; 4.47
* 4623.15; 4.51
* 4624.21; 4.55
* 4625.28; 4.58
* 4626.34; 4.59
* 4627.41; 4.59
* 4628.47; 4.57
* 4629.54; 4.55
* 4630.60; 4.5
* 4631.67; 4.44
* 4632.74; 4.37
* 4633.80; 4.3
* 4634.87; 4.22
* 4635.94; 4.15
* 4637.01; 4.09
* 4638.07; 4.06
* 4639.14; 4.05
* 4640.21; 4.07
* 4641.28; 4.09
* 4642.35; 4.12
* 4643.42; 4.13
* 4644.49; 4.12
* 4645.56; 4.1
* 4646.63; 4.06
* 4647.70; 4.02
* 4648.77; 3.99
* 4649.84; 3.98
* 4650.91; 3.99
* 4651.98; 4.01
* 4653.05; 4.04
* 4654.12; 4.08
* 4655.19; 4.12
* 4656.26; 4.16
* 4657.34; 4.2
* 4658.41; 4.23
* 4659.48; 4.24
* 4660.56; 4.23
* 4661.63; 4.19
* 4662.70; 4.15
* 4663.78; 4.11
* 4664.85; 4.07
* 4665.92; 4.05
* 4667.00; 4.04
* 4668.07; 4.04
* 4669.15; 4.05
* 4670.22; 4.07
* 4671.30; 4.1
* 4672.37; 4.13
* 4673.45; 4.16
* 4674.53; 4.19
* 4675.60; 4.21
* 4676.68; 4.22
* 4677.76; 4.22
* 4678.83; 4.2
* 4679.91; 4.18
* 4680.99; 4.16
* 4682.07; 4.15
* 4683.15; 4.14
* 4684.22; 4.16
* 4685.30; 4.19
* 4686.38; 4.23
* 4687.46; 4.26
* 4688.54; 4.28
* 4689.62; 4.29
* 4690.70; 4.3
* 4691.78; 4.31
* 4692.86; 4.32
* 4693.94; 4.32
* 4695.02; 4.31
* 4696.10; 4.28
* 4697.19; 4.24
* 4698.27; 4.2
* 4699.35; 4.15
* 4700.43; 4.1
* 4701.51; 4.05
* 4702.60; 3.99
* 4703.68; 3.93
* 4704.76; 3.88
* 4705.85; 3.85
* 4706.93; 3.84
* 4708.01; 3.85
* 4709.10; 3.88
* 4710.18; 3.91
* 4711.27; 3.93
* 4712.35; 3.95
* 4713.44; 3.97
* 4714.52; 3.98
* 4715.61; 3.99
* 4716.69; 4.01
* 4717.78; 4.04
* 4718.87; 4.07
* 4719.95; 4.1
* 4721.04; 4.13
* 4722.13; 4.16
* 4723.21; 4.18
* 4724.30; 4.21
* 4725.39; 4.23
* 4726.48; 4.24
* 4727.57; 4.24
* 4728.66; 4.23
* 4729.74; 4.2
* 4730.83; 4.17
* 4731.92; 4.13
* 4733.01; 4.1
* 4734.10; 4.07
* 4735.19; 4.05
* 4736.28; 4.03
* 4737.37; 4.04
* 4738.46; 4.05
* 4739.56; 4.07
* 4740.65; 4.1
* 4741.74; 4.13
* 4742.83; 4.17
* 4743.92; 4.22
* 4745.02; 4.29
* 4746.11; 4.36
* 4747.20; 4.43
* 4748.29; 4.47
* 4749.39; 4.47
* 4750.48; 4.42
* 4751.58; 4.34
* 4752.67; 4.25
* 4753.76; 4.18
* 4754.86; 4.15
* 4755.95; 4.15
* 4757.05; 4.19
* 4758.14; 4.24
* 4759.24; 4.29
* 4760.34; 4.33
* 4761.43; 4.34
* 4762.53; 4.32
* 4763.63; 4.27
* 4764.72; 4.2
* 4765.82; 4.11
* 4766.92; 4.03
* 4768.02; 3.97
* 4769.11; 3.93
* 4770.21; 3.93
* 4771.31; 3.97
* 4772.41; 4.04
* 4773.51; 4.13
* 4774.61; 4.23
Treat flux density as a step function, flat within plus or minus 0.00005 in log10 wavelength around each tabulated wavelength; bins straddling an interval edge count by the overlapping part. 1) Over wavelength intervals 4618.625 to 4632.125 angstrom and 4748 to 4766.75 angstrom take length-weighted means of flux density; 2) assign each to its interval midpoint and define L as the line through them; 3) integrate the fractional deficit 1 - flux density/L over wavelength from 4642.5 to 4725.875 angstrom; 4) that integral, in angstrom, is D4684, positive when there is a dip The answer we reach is 5.4 angstrom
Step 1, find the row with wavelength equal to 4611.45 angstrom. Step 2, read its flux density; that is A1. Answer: 4.25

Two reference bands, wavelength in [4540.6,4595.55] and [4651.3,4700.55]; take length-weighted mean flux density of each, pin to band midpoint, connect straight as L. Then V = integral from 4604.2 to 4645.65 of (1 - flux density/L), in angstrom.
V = -0.8 angstrom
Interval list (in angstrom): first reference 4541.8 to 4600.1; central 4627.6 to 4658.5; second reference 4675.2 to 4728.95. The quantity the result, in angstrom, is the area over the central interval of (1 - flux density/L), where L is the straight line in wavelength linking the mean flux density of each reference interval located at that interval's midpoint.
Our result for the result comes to 0.1 angstrom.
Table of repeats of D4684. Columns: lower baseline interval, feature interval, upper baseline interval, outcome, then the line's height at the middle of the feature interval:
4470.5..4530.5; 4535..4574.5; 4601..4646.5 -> 0.4 angstrom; 4.27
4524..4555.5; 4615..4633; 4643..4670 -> -1.5 angstrom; 4.12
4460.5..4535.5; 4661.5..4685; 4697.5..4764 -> 0.1 angstrom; 4.15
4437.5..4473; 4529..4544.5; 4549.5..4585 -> 0.4 angstrom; 4.25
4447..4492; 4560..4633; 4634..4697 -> -2.7 angstrom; 4.16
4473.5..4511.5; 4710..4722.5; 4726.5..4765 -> 0.6 angstrom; 4.23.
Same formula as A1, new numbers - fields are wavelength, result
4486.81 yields 4.14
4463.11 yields 4.04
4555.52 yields 4.21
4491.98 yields 4.23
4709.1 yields 3.88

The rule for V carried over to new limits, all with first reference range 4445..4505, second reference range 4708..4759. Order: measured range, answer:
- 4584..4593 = -0.42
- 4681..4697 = -0.33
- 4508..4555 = 0.61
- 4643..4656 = 0.39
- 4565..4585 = -0.37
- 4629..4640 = -0.21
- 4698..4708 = 0.42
